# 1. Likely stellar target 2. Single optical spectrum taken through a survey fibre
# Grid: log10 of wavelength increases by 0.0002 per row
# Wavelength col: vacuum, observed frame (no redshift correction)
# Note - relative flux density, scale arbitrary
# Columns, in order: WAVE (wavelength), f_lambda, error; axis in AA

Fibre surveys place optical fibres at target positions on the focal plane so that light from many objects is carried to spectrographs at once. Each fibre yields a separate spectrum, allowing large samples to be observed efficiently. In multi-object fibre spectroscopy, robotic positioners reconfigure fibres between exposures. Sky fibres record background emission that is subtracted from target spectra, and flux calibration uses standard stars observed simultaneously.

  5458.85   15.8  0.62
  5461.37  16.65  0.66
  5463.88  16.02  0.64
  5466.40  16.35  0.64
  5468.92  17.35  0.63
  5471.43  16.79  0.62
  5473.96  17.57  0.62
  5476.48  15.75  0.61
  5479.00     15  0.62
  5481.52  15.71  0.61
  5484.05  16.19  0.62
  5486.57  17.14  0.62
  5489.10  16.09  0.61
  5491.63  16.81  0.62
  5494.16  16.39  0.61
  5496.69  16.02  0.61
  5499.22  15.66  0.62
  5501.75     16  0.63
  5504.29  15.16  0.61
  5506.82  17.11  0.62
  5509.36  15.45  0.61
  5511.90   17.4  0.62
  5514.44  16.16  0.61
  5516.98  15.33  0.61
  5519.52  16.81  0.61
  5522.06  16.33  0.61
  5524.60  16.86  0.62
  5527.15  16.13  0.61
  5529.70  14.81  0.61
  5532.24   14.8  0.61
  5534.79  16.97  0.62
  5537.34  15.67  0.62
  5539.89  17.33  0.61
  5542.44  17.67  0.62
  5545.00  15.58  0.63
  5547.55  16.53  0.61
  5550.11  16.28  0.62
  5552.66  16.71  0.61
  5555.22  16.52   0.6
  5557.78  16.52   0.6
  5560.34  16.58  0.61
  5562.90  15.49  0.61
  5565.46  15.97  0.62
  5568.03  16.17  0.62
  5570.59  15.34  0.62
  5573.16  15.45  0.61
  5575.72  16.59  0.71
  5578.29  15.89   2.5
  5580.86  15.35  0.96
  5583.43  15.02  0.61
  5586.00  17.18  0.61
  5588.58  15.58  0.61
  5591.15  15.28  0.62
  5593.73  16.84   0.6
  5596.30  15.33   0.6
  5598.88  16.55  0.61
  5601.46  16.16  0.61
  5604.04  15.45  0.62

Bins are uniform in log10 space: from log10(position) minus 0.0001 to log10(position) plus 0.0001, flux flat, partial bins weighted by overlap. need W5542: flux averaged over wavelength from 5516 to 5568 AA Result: 16.2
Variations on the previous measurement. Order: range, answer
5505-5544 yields 16.3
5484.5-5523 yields 16.3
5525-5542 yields 16.1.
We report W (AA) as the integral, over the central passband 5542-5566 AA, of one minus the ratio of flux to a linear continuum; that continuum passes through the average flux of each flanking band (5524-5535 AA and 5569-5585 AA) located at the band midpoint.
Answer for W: -1.0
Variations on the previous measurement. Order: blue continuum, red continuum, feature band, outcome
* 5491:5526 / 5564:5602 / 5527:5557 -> -0.3 AA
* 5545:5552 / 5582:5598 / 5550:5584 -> 0.2 AA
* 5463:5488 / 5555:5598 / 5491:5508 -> 0.2 AA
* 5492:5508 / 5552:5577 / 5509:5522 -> -0.2 AA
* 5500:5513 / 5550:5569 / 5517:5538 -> 0.3 AA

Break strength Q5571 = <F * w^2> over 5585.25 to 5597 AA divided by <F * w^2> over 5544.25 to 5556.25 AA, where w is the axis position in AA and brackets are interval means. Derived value 0.99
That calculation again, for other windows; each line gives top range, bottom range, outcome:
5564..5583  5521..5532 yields 1.01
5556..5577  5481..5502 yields 1.01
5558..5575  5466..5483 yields 1.01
